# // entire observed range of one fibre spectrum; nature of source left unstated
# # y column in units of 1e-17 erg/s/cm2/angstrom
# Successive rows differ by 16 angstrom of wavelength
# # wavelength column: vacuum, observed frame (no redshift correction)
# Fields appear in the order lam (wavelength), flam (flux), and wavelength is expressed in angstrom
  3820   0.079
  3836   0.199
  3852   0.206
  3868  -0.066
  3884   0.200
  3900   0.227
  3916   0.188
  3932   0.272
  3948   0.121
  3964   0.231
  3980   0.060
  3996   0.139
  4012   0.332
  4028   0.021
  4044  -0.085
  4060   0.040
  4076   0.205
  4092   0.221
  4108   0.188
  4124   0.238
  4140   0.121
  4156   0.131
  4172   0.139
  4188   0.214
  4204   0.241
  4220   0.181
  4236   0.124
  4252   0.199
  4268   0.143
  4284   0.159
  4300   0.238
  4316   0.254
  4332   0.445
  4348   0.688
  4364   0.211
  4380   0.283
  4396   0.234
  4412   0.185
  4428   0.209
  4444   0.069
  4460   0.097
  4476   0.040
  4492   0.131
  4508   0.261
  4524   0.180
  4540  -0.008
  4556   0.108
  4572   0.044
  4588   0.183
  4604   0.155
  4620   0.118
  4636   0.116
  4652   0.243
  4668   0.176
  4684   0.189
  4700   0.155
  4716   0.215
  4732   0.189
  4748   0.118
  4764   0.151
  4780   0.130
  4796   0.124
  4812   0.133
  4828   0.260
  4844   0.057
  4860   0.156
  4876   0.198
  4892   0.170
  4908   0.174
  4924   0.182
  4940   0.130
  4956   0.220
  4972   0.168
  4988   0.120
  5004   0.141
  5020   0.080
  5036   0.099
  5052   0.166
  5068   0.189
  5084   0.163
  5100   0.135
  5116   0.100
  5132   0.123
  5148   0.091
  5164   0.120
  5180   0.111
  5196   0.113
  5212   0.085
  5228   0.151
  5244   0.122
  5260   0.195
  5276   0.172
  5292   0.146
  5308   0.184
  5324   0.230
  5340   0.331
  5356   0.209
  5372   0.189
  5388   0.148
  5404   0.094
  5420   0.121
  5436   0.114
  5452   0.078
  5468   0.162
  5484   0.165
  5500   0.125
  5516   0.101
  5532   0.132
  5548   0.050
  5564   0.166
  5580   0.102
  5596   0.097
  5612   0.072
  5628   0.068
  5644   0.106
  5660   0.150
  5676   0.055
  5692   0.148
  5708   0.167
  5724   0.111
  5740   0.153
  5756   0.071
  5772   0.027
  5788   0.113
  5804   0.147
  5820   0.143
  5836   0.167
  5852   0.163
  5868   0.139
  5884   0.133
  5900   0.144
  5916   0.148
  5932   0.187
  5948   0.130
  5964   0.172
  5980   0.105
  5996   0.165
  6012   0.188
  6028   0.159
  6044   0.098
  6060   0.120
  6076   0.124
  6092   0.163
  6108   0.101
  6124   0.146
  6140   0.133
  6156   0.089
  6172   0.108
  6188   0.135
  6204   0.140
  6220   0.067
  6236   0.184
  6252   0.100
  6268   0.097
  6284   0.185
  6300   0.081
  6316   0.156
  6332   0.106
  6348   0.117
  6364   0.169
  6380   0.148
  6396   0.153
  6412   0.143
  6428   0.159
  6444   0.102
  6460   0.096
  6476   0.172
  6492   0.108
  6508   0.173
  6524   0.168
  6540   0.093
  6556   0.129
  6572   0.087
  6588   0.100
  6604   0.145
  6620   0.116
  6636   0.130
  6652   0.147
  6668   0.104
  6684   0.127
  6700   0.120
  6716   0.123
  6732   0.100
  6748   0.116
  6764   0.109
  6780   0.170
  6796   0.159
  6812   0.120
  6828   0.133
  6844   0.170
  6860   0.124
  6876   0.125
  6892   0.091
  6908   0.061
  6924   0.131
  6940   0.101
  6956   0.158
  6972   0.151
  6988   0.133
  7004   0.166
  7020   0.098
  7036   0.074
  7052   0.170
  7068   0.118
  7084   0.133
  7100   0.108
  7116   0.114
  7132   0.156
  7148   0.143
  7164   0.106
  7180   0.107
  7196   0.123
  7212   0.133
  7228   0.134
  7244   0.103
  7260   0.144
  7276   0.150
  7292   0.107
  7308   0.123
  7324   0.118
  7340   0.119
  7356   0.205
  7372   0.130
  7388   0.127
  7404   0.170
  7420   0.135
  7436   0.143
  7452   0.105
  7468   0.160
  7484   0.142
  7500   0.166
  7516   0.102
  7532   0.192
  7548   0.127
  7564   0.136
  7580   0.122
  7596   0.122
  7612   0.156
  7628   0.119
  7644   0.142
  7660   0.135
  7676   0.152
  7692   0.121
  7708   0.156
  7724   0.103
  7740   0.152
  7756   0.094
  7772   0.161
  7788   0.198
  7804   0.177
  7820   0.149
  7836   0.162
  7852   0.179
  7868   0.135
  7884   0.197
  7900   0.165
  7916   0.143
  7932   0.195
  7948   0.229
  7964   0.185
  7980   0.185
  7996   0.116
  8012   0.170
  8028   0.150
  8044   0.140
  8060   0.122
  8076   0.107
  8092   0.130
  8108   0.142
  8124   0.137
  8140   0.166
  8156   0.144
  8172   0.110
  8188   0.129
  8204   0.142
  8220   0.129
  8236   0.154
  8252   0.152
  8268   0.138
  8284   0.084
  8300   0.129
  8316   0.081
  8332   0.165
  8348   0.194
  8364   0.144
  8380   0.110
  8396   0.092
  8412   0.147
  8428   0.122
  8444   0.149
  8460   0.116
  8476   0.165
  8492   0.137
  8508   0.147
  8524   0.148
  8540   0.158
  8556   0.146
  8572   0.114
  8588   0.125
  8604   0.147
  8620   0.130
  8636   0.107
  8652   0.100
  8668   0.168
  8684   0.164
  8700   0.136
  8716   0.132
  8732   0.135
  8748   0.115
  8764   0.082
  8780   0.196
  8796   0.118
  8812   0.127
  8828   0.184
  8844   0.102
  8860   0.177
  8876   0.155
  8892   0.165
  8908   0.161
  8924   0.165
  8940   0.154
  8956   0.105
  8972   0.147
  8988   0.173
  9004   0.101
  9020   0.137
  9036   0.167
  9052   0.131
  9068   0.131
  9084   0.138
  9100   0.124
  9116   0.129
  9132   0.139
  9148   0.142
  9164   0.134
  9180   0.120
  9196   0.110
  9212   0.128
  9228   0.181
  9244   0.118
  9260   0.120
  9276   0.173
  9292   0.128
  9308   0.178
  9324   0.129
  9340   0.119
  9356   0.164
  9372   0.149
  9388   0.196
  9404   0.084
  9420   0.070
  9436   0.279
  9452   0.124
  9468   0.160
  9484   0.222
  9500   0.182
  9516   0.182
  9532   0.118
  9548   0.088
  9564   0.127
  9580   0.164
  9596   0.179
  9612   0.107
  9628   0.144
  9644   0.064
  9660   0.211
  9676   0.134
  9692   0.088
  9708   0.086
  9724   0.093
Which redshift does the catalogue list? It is 1.81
